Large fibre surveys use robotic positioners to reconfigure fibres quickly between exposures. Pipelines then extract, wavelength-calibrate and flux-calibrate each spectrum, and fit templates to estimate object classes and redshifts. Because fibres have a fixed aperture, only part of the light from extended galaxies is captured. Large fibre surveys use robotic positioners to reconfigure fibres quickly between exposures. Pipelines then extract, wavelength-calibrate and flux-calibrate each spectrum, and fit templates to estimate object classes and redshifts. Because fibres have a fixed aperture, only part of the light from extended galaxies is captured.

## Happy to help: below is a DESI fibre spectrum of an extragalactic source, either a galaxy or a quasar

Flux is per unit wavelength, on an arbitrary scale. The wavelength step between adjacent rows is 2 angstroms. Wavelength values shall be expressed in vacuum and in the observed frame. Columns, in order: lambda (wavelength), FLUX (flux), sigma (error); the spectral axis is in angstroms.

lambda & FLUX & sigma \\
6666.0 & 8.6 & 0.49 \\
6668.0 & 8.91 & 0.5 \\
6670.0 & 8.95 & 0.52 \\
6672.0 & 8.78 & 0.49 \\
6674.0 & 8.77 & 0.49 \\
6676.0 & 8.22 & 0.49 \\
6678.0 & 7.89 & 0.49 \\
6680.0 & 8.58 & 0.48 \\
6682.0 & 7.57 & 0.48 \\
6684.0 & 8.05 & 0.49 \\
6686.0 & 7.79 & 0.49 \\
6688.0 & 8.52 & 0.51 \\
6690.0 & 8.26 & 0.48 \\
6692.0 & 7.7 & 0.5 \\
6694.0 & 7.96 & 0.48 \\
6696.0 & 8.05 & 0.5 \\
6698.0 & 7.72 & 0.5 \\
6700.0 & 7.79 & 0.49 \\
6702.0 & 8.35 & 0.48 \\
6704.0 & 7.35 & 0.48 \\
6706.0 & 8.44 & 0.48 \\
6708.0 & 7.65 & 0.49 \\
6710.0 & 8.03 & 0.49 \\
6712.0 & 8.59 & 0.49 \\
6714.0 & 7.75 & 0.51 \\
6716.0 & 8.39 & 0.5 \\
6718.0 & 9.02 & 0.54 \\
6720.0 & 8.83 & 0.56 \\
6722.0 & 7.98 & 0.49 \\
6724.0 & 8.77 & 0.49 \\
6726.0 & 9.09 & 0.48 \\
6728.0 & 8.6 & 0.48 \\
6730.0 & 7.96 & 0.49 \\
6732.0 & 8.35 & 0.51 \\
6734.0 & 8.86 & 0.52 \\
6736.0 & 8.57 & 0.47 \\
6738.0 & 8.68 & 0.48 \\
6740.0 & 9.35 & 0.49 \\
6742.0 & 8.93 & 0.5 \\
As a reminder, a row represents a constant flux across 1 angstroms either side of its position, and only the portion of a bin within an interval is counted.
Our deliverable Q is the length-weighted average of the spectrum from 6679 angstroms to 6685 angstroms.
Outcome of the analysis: 8.07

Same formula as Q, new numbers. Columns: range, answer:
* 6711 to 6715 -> 8.17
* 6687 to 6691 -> 8.39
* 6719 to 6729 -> 8.65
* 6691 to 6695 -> 7.83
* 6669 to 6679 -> 8.52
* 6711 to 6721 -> 8.52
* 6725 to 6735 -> 8.57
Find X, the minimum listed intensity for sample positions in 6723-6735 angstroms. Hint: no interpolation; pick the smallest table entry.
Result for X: 7.96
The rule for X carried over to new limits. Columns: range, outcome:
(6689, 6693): 7.7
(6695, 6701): 7.72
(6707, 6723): 7.65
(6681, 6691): 7.57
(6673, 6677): 8.22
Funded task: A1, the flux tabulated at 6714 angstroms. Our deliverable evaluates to 7.75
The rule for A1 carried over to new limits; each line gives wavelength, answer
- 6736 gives 8.57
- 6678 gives 7.89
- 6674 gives 8.77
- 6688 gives 8.52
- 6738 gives 8.68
